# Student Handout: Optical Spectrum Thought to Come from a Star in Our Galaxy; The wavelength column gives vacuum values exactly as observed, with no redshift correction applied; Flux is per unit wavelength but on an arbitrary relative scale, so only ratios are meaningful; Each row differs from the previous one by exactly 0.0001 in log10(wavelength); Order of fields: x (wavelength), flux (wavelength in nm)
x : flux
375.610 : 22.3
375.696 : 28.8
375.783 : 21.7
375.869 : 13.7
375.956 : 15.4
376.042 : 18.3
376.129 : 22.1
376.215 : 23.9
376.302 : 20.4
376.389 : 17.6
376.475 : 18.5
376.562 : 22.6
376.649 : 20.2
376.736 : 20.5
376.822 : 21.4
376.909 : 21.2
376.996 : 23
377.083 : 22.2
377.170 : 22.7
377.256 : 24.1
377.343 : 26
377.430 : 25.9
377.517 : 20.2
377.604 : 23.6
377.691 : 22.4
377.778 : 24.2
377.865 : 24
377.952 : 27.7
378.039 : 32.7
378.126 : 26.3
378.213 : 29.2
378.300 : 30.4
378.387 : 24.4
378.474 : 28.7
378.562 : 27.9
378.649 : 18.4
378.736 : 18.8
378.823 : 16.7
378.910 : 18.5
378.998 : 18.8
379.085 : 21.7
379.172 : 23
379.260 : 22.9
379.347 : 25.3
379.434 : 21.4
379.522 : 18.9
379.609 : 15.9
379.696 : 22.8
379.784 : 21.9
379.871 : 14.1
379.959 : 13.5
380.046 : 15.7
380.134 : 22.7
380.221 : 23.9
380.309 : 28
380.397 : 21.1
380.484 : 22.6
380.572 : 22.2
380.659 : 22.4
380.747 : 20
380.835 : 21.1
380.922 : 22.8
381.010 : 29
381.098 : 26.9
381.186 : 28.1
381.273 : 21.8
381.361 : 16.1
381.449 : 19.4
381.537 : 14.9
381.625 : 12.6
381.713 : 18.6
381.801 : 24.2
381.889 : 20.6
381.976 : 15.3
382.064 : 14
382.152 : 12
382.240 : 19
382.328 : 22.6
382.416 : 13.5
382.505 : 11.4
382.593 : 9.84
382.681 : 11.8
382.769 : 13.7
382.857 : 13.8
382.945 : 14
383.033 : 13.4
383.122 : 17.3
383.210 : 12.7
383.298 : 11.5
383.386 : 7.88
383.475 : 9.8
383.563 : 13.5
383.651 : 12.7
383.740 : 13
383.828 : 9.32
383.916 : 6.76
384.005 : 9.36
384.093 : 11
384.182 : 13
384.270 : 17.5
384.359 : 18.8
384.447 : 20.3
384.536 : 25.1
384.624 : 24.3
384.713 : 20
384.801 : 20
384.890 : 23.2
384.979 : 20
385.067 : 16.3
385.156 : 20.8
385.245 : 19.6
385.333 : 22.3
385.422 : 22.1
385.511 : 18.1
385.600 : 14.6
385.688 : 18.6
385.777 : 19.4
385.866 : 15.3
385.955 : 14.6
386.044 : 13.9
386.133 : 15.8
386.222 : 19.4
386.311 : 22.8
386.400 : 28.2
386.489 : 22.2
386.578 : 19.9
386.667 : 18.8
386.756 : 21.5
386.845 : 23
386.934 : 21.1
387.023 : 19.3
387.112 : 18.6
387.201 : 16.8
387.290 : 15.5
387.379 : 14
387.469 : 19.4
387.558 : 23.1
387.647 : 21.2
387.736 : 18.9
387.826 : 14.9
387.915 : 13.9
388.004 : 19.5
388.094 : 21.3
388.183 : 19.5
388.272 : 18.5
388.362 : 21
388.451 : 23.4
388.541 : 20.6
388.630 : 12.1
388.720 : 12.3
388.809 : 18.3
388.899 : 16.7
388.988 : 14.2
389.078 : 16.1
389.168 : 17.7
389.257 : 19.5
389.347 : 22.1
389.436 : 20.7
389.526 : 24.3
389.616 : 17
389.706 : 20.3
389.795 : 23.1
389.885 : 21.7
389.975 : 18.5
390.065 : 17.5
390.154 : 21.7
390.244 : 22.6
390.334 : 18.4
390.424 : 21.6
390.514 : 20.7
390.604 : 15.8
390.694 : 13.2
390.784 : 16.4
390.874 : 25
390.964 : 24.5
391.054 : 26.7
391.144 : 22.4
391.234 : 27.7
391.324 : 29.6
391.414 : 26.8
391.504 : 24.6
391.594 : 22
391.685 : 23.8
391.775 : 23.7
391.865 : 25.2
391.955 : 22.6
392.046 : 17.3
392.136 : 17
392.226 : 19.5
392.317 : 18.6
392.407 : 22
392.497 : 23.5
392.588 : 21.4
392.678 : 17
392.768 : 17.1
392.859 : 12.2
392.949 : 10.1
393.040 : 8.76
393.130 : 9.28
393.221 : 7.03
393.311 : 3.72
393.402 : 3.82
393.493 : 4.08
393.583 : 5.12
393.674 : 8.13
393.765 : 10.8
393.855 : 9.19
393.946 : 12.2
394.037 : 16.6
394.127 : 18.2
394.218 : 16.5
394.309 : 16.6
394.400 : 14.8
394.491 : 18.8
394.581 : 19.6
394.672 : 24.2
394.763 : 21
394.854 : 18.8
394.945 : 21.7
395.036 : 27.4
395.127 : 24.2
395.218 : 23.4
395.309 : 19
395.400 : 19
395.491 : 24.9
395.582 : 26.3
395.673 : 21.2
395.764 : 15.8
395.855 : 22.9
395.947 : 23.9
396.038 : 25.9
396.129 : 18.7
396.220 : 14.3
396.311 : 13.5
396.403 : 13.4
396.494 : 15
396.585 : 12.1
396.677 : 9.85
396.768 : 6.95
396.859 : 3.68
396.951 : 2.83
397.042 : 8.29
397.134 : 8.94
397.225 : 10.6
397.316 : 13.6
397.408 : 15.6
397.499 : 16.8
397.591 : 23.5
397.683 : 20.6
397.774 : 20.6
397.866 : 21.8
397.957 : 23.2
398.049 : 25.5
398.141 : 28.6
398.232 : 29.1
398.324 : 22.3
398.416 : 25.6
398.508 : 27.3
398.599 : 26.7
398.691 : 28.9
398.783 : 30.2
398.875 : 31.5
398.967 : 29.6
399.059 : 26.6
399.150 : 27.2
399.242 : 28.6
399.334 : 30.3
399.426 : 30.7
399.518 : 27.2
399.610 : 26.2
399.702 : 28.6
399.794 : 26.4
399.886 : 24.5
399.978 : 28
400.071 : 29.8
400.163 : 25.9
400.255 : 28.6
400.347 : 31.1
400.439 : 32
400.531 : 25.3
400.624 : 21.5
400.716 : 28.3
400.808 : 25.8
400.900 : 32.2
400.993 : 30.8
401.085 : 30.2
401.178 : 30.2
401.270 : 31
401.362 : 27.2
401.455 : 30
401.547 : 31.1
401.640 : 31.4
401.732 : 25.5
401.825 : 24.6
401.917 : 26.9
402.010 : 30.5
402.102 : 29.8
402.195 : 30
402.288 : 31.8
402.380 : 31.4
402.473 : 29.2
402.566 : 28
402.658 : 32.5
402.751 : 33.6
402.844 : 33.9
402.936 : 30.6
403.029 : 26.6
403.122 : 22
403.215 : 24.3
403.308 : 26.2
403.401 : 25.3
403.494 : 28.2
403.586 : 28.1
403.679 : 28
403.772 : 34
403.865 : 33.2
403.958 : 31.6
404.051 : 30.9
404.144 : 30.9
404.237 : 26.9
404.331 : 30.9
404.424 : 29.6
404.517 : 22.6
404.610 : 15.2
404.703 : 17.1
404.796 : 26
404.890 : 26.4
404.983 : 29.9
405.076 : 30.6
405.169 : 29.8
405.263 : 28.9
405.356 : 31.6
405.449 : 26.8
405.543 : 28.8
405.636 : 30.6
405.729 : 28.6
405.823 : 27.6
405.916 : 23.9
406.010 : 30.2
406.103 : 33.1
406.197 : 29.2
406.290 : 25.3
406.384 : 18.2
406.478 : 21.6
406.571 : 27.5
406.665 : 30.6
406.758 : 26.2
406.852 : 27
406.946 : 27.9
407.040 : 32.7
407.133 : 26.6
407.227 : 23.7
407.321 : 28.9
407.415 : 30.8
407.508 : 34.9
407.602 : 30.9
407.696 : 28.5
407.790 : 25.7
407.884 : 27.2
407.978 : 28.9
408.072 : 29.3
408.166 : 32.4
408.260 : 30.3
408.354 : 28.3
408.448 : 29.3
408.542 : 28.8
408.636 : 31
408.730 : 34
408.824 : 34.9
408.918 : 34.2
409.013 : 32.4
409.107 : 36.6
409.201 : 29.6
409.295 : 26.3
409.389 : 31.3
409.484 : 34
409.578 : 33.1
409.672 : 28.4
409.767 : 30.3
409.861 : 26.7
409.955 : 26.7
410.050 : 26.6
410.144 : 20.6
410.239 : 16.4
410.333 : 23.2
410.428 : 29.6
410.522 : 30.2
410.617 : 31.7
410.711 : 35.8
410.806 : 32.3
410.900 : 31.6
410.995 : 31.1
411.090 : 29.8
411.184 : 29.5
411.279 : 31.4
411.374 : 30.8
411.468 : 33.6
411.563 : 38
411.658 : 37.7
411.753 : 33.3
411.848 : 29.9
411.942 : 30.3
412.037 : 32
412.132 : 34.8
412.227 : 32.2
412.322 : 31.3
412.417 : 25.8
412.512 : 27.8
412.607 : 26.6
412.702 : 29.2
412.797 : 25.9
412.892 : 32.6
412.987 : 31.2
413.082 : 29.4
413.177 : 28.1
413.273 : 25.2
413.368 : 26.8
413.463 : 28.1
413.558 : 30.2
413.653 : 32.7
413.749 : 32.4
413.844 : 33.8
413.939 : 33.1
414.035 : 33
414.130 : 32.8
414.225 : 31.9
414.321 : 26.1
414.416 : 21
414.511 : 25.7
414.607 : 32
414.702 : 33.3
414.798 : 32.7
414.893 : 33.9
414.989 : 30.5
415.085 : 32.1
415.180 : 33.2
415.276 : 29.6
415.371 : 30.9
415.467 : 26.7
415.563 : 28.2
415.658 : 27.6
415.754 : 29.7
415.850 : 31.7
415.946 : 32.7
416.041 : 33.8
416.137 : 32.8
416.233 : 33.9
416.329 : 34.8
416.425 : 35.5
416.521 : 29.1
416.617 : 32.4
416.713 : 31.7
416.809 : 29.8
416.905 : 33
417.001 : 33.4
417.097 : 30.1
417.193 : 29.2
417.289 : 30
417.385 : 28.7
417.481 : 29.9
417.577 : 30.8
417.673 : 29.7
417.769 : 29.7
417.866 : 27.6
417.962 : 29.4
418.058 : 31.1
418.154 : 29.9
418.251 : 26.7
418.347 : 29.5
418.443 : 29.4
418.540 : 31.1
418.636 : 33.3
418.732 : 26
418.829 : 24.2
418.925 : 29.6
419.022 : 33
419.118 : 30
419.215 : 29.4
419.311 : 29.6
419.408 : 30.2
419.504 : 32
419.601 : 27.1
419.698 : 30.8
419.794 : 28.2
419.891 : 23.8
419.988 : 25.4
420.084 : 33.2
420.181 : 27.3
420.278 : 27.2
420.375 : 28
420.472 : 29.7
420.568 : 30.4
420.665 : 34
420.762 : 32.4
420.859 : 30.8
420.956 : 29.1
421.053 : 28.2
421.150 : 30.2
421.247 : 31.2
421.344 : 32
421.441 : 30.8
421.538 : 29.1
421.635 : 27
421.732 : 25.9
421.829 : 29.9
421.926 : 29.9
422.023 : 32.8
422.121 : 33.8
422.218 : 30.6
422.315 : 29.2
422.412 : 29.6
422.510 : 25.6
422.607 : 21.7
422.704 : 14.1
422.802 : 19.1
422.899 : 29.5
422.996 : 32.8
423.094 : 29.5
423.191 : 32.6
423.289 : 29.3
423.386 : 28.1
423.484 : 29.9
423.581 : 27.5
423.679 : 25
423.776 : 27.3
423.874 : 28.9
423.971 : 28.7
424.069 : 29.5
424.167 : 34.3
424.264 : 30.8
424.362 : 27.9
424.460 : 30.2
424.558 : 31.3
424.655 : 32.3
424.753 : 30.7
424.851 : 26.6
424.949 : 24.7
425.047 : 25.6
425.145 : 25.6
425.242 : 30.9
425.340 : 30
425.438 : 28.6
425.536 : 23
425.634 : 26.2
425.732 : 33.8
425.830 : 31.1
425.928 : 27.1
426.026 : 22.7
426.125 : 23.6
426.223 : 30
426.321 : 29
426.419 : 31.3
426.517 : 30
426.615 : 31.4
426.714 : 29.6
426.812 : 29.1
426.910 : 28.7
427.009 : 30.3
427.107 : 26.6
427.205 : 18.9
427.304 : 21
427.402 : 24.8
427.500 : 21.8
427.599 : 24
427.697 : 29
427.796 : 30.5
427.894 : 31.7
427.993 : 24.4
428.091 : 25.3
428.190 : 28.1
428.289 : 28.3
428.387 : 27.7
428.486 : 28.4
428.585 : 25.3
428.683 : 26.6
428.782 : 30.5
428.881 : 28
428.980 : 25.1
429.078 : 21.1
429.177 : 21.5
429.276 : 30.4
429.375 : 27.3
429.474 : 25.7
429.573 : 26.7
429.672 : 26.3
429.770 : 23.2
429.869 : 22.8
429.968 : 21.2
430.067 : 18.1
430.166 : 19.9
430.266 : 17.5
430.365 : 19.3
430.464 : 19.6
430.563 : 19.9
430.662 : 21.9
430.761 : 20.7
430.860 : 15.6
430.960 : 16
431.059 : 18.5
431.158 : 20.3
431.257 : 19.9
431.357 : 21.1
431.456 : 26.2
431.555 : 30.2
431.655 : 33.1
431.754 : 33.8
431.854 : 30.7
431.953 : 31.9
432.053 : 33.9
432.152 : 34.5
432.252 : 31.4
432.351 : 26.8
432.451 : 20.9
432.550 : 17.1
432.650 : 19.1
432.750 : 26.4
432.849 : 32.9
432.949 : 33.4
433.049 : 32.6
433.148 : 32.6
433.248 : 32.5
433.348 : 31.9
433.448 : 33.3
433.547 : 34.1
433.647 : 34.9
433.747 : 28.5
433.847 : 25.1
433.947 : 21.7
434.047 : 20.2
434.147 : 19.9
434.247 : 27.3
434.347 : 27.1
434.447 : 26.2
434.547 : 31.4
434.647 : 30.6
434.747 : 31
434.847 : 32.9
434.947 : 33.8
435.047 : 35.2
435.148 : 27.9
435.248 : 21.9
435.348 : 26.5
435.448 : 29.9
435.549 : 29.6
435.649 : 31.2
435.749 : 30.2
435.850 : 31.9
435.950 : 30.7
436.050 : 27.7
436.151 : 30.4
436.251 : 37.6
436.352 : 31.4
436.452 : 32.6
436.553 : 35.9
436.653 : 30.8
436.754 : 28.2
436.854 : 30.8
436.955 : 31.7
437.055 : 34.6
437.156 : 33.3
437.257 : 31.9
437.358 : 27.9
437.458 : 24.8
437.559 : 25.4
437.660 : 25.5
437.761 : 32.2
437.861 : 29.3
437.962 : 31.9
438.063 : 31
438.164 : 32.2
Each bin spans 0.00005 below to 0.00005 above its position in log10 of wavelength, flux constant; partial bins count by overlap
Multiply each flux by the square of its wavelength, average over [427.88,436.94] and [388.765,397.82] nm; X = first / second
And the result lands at 1.9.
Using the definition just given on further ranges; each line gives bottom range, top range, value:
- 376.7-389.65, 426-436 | 1.76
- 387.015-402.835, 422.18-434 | 1.49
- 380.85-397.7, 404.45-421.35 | 1.89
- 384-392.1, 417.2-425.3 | 1.73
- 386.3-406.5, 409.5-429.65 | 1.45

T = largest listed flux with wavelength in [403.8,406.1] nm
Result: 33.2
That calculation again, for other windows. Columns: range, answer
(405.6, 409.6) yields 36.6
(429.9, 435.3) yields 35.2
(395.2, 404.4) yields 34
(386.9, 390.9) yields 25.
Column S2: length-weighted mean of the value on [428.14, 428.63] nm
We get 27.5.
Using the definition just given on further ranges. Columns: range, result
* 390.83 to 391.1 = 25.4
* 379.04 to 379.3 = 22.5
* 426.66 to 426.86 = 29.3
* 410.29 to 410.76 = 30.1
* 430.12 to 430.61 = 19.2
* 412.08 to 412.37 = 32.7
